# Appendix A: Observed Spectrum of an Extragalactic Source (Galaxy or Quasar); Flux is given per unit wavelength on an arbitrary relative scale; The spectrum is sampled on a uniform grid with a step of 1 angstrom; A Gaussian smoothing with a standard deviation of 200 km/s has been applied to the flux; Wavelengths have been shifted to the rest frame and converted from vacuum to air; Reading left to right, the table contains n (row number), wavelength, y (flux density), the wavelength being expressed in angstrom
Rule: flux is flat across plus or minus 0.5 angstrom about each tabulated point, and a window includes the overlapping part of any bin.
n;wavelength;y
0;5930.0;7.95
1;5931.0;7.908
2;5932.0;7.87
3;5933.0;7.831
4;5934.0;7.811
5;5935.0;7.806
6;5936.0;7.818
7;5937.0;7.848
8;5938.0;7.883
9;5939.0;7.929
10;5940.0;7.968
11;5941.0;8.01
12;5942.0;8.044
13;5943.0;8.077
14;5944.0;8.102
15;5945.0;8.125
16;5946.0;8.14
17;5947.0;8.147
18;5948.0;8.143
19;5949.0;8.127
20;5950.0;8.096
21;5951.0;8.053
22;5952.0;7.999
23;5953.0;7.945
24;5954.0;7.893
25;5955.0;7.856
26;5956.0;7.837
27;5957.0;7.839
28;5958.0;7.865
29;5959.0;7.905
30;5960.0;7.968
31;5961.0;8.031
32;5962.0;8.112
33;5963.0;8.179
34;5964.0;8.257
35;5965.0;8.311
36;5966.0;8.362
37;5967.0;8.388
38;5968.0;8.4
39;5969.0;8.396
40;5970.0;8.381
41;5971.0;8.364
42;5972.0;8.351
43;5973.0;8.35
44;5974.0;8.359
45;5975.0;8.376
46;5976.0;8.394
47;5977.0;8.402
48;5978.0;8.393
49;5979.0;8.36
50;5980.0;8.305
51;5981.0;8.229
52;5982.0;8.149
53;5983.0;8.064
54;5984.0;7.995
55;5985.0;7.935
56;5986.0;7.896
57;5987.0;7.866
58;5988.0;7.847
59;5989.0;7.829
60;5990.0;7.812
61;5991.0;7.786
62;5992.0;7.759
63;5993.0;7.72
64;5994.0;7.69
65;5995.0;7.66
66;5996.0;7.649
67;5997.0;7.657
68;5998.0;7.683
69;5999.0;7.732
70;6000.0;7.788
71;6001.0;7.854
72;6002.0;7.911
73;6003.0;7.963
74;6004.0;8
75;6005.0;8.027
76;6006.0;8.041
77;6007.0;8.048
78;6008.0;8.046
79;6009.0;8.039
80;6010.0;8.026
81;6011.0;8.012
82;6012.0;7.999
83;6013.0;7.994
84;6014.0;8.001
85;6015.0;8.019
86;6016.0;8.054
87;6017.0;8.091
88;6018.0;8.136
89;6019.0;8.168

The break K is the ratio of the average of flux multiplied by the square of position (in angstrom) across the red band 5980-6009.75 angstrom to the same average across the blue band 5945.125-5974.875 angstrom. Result 0.98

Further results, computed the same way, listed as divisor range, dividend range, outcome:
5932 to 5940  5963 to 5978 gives 1.08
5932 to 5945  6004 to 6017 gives 1.04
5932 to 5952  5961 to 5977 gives 1.05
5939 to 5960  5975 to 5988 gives 1.03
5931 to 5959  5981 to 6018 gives 1.01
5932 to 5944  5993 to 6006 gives 1.01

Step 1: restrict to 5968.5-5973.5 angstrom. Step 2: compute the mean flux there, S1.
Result 8.37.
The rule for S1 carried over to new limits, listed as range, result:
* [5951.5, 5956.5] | 7.91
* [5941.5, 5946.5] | 8.1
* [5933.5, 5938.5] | 7.83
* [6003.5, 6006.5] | 8.02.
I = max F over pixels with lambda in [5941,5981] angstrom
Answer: 8.402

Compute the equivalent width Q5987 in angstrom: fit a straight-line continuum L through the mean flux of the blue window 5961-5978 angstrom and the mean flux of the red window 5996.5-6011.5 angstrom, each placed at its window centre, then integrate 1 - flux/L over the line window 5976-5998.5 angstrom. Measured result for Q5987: 0.5 angstrom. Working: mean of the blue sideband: 8.33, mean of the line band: 7.95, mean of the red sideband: 7.92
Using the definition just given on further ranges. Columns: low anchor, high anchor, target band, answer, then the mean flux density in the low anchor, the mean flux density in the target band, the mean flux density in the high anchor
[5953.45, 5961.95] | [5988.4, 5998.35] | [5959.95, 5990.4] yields -1.5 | 7.91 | 8.2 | 7.73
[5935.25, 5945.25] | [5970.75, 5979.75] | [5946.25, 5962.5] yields 0.3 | 7.97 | 7.99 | 8.37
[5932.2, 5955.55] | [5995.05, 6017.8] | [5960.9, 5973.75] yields -0.6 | 7.98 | 8.31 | 7.94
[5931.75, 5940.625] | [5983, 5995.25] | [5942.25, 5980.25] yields -1.6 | 7.86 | 8.17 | 7.83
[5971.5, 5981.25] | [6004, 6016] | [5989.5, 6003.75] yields 0.7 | 8.36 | 7.77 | 8.02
